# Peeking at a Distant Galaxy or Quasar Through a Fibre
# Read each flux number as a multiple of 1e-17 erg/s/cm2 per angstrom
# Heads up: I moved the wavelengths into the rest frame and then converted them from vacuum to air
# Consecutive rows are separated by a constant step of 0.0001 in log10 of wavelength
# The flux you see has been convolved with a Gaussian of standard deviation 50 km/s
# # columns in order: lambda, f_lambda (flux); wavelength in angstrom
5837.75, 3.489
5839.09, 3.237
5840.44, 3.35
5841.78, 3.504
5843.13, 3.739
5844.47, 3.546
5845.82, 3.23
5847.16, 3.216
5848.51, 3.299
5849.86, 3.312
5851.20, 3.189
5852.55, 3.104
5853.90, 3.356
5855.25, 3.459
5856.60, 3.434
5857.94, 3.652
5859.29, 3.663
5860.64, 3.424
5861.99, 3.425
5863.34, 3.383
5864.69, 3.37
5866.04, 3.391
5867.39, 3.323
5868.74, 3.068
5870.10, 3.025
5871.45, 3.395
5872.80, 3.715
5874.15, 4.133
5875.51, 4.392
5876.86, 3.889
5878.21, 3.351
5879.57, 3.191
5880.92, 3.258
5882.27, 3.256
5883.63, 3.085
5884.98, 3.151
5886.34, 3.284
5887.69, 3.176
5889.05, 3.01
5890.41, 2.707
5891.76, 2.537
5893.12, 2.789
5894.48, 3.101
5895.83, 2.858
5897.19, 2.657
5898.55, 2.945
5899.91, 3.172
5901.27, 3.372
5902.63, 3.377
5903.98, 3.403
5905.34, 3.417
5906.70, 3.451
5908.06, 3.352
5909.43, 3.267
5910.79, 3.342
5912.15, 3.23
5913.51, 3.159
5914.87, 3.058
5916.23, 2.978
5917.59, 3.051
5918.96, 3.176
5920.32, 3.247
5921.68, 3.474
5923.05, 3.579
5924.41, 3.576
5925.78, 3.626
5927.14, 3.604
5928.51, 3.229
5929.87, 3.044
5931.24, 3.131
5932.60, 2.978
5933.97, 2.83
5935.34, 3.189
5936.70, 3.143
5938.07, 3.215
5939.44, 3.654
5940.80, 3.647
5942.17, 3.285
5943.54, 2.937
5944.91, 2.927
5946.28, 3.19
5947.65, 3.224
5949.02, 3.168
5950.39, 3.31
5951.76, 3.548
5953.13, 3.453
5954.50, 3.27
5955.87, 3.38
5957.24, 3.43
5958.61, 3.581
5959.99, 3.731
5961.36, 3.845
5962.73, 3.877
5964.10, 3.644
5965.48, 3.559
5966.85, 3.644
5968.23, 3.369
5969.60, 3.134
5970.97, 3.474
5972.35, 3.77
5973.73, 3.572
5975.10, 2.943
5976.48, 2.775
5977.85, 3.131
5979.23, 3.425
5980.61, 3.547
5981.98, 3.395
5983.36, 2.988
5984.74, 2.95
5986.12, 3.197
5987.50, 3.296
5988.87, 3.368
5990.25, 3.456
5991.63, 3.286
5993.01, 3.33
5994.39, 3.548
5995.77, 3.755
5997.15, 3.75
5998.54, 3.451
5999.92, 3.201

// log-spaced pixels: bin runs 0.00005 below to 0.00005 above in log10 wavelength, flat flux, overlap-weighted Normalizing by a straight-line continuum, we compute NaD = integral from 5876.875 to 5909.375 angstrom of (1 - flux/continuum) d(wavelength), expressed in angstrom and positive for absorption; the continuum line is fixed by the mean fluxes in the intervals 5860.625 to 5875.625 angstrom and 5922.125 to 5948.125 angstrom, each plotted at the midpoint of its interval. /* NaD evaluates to 2.4 angstrom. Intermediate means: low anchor 3.47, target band 3.14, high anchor 3.26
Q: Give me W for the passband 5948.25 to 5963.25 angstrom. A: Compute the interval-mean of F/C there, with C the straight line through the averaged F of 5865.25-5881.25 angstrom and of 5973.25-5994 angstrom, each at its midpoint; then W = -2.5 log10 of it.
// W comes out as -0.06 mag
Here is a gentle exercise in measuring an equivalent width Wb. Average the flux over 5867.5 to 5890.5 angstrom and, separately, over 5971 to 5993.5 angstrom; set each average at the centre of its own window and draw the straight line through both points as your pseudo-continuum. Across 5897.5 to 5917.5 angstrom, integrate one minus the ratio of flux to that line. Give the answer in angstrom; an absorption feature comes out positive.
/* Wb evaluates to 0.7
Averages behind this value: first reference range 3.37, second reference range 3.28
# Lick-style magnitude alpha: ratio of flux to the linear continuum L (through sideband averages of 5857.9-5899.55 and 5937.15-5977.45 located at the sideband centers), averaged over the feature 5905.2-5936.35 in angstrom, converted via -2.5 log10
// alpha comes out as 0.027 mag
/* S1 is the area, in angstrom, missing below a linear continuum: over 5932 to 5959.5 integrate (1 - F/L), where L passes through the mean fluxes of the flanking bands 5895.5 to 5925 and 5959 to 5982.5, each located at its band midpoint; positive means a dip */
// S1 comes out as 0.8 angstrom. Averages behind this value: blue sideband 3.24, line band 3.27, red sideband 3.46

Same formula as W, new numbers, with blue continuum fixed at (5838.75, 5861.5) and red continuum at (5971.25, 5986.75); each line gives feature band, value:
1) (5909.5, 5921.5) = 0.05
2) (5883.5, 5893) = 0.13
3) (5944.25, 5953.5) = 0.01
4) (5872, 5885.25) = -0.06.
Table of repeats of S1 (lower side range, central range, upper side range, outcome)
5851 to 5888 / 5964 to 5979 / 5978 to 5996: -0.1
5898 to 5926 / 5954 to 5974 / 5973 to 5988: -2.1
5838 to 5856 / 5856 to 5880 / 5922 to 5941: -1.2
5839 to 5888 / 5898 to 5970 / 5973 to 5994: -0.3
